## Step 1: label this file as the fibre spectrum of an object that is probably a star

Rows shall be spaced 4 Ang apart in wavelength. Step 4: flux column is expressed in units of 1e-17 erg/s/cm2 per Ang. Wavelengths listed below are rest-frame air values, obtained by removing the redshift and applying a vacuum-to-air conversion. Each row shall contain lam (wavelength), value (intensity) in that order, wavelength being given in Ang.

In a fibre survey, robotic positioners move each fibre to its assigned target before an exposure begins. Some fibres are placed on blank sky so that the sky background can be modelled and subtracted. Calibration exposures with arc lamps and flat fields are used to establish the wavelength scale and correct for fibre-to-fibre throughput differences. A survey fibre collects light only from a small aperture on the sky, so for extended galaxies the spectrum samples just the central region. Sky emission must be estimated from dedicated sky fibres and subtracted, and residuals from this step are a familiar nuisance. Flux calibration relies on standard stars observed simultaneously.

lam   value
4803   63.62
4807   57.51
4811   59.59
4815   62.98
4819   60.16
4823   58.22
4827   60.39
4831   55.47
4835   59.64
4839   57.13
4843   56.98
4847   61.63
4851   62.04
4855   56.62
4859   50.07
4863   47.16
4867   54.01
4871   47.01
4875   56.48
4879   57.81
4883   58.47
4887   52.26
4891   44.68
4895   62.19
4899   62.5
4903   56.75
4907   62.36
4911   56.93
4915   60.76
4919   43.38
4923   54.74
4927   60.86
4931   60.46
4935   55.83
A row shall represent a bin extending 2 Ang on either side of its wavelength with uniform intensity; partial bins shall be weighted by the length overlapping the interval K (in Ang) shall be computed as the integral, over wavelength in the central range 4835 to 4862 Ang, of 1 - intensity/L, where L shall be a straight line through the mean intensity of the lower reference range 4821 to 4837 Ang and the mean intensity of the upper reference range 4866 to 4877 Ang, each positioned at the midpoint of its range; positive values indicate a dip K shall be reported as -0.7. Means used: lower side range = 58.4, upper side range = 52.4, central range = 57.2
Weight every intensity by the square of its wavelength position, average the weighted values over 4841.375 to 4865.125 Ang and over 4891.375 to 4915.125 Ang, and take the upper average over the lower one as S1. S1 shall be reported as 1.1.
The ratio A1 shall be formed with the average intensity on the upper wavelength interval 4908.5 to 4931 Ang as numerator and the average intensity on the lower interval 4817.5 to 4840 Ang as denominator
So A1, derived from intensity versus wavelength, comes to 1.0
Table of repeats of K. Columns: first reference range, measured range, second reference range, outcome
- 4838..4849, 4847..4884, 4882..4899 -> 1.5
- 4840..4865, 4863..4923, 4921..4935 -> 2.1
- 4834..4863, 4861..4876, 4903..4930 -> 1.6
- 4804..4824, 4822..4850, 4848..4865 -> -0.8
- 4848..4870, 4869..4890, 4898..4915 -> 0.9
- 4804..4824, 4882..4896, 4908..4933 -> 1.0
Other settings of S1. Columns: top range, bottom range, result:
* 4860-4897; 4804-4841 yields 0.92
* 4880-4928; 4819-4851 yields 0.98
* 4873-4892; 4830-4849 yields 0.95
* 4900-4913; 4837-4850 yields 1.03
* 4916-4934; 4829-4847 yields 0.99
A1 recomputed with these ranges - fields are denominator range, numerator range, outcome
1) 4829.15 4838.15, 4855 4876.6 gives 0.89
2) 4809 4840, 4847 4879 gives 0.91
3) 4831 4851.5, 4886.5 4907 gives 0.96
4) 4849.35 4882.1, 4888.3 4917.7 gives 1.07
